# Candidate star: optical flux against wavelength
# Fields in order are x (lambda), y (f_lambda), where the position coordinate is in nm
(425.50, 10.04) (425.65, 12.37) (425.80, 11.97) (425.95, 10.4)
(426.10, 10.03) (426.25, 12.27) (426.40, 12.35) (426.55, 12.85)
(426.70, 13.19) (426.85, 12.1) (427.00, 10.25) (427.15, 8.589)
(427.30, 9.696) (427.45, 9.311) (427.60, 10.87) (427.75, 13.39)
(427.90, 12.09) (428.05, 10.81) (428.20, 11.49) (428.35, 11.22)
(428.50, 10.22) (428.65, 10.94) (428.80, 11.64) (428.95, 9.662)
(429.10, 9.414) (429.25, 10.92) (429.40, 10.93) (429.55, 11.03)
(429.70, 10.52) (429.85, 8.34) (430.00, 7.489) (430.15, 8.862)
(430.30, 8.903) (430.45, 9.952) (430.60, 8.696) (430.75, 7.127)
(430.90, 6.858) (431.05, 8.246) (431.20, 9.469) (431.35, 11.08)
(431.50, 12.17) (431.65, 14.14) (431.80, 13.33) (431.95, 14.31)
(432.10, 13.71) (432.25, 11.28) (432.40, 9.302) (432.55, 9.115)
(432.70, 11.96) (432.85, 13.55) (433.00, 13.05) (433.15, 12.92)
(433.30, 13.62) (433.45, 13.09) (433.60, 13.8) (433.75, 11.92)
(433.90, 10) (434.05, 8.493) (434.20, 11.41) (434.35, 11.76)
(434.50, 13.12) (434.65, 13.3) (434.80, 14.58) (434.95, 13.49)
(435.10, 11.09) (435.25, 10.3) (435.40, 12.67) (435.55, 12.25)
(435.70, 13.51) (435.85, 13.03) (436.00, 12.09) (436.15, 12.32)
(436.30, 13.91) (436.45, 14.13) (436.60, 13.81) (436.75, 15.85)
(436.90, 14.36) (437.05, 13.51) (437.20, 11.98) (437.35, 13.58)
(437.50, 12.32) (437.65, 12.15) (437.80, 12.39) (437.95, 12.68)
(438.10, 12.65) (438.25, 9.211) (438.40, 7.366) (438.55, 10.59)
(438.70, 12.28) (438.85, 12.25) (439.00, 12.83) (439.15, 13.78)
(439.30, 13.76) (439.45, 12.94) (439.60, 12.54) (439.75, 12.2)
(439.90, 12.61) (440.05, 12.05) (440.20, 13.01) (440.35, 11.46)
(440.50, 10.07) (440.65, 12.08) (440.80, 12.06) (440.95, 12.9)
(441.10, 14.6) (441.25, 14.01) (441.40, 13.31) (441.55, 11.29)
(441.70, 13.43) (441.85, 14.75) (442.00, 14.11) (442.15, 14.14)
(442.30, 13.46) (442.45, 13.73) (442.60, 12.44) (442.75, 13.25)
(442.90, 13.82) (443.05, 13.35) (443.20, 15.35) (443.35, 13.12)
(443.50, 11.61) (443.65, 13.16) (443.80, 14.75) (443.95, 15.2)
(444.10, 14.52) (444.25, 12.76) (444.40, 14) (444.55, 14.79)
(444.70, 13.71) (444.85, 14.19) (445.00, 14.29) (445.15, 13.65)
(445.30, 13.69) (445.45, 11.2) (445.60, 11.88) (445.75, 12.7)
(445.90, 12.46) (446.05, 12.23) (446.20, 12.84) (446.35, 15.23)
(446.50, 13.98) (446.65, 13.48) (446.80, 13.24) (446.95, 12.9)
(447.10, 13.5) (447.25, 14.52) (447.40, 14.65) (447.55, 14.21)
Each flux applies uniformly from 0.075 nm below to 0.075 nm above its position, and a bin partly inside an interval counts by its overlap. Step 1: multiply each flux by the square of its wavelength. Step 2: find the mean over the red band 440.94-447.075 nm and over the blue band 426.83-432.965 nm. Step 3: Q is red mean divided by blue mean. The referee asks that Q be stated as 1.4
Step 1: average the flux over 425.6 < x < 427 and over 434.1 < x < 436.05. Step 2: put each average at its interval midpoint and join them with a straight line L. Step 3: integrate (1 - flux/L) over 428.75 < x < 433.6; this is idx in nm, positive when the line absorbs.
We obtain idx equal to 0.55 nm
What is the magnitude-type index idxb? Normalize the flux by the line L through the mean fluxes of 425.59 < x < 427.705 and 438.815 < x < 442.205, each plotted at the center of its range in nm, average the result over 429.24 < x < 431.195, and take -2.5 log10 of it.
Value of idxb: 0.27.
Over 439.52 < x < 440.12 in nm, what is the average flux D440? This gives 12.4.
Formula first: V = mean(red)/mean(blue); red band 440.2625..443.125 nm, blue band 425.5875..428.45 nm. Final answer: 1.15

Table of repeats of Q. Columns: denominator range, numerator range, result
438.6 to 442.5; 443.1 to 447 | 1.07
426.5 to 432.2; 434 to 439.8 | 1.22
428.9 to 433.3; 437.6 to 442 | 1.21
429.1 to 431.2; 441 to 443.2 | 1.58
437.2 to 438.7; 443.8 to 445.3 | 1.27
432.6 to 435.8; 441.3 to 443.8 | 1.13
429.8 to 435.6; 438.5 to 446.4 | 1.22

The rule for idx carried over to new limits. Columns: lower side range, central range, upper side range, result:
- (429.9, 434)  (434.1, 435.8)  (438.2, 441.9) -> -0.14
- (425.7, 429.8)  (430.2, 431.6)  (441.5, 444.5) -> 0.28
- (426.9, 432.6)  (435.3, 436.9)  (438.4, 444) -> -0.21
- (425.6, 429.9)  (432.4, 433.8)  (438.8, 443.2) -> -0.07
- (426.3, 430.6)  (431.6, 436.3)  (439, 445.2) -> -0.27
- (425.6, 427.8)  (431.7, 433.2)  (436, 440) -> -0.04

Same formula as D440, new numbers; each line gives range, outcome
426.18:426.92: 12.6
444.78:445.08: 14.2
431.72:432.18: 13.8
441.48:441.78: 12.4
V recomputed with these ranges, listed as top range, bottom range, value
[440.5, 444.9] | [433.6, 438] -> 1.07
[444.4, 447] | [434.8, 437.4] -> 1.02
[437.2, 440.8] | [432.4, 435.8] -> 0.99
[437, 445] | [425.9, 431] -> 1.25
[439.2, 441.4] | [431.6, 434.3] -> 1.04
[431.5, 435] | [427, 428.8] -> 1.15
